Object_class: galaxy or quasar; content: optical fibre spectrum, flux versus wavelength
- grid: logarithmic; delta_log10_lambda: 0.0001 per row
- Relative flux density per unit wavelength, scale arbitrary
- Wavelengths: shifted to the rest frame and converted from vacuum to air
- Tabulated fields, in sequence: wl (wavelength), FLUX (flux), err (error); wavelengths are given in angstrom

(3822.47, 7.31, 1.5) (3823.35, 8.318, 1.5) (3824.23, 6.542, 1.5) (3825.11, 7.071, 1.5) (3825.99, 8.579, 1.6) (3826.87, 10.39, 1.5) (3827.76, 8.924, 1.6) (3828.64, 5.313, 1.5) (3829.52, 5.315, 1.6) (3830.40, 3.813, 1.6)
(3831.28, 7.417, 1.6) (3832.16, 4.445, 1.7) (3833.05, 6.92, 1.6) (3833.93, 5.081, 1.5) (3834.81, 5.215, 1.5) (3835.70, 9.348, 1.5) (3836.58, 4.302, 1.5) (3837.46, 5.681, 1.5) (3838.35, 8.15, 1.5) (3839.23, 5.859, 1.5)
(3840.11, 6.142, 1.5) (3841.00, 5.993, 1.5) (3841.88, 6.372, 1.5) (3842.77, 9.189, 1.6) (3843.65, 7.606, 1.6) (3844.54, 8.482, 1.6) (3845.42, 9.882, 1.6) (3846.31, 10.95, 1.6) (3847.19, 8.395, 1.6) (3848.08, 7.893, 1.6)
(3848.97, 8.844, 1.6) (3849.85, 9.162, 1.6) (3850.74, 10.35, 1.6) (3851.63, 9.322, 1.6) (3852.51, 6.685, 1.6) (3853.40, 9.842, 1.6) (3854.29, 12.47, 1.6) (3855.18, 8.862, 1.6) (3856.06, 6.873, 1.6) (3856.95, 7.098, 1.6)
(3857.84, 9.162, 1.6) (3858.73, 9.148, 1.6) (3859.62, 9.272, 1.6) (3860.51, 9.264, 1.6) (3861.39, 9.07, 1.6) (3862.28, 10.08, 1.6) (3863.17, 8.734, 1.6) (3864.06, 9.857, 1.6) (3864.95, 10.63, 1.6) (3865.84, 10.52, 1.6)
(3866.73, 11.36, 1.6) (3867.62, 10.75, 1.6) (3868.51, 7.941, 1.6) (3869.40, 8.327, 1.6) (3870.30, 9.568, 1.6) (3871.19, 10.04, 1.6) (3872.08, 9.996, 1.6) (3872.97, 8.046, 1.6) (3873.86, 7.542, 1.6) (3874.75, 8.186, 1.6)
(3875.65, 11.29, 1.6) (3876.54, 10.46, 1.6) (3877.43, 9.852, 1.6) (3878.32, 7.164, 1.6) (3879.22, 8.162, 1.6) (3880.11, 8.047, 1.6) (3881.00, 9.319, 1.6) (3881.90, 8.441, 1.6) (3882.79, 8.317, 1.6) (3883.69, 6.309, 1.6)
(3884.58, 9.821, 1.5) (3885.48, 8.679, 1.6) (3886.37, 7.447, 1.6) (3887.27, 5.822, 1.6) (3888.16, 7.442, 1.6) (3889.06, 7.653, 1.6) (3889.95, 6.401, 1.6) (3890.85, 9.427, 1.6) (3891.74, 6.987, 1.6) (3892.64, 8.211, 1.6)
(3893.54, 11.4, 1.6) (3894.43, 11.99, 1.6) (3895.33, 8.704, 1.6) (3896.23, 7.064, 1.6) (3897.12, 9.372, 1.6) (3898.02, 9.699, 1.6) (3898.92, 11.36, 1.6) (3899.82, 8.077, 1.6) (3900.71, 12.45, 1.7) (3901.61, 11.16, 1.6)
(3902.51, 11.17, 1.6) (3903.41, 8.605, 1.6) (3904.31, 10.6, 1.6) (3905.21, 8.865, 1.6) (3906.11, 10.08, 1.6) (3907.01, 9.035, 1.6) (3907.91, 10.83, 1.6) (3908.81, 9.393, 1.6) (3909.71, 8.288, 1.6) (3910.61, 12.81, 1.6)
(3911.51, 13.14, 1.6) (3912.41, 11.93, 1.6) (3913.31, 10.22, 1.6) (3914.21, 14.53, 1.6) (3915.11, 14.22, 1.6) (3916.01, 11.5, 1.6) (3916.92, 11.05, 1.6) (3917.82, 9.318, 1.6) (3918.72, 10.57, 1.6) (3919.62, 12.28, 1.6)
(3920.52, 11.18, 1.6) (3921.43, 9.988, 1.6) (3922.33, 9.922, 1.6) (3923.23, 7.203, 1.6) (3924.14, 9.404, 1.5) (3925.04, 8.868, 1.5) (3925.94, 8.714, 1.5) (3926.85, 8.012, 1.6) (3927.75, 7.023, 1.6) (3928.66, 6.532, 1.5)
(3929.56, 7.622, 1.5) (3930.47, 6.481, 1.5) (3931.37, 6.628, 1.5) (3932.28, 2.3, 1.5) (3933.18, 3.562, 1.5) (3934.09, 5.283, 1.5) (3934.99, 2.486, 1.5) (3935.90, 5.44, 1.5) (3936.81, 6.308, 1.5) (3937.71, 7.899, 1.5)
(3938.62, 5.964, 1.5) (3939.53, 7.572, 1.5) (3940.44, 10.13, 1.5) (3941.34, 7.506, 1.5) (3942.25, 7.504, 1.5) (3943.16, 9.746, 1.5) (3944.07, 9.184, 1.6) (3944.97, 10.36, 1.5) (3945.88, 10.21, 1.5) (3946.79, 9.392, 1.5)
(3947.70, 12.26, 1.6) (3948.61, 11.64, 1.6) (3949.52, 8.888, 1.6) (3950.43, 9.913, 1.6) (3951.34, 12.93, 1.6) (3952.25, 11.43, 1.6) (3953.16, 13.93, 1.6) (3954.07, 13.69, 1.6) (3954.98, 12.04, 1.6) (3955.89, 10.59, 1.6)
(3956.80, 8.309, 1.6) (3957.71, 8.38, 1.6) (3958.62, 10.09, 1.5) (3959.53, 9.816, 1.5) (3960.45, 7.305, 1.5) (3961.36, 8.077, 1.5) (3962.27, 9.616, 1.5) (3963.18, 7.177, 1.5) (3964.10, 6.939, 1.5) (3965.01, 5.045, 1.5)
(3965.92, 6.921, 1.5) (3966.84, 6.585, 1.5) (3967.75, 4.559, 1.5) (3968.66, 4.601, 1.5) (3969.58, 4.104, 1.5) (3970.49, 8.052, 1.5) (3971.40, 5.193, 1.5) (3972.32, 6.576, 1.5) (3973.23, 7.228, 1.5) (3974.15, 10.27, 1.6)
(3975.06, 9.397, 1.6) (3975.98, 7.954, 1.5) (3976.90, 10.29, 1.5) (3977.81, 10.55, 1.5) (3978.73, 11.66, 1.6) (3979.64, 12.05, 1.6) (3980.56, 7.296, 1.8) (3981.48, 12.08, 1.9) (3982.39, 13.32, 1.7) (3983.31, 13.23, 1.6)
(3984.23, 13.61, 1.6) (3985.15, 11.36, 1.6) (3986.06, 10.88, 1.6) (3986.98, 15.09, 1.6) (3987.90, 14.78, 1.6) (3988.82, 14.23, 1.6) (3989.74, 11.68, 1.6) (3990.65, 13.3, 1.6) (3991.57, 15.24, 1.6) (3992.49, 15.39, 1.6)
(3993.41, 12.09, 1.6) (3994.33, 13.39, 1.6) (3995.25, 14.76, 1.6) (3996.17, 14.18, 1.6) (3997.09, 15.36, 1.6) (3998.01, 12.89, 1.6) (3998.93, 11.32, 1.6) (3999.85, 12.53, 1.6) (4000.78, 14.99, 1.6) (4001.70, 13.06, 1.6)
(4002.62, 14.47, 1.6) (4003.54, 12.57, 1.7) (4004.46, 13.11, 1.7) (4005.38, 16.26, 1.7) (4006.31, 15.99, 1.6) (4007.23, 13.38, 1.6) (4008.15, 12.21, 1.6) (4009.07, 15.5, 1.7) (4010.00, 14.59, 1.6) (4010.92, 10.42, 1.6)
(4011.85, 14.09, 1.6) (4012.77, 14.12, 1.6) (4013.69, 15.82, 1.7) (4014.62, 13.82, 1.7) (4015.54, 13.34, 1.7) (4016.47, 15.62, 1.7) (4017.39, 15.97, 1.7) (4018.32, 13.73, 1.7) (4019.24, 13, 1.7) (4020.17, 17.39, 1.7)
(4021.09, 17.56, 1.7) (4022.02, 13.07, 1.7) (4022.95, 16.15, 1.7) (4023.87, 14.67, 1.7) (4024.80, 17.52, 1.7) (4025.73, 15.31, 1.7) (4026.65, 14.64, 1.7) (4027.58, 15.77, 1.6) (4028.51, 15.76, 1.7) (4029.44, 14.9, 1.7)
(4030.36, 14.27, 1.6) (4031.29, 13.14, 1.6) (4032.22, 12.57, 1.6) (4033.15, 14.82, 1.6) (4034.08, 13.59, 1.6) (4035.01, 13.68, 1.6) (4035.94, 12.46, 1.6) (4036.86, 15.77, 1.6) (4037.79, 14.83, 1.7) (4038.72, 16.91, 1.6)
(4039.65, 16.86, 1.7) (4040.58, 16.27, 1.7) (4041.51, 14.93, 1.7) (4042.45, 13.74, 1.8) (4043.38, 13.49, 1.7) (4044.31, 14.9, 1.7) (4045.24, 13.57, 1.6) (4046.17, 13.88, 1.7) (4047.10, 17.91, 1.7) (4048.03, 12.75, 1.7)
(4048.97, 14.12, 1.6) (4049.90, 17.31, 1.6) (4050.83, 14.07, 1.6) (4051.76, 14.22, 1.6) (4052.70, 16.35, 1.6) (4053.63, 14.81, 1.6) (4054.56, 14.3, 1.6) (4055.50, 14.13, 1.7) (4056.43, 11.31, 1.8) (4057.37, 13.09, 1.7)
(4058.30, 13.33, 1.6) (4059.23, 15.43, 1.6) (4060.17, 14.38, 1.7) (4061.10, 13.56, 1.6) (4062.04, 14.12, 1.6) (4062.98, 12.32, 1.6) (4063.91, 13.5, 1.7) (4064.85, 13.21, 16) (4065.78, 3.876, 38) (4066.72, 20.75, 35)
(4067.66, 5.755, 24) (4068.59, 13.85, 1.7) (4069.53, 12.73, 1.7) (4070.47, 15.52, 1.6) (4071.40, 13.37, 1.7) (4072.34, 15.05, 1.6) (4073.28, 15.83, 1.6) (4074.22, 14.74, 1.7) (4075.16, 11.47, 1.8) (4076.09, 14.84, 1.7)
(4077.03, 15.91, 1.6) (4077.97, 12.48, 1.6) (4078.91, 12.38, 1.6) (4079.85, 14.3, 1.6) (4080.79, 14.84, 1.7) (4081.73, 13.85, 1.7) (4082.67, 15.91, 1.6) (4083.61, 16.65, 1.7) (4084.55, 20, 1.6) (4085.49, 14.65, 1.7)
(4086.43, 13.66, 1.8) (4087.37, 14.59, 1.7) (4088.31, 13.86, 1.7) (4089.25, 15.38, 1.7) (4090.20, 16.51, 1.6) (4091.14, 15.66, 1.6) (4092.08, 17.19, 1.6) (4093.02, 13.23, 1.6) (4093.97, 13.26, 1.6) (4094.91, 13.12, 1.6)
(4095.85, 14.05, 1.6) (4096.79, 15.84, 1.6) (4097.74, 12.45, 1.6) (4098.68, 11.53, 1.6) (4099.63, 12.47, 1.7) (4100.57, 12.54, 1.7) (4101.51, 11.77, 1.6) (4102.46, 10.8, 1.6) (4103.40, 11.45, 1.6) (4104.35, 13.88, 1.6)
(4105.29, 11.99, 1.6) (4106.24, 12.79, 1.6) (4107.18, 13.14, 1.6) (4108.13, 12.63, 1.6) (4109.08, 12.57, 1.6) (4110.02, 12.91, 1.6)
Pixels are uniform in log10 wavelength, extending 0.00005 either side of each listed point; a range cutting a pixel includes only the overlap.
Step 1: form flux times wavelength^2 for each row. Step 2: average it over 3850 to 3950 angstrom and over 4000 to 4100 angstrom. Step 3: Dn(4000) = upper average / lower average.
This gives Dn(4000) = 1.71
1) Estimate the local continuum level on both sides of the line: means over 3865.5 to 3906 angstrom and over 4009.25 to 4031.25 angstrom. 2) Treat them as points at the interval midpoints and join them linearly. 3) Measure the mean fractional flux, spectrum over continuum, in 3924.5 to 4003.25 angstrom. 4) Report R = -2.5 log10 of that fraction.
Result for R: 0.28 mag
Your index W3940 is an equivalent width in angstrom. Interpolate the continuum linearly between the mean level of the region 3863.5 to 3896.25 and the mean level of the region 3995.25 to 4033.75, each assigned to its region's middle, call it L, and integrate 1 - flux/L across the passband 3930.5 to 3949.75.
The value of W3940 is 6.4 angstrom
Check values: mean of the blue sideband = 8.86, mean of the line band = 7.6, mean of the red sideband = 14.4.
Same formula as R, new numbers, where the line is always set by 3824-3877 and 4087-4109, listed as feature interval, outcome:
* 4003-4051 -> -0.22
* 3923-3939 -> 0.48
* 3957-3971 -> 0.43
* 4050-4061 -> -0.13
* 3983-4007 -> -0.21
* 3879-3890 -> 0.15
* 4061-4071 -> 0.01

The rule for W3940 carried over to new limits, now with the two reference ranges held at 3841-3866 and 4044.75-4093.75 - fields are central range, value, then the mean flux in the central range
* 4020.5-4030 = -1.7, 15.6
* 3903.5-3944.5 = 7.1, 8.82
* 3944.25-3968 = 4.1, 9.5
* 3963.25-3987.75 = 6.0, 9.08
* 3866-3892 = 2.7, 8.61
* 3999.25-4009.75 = -1.1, 14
